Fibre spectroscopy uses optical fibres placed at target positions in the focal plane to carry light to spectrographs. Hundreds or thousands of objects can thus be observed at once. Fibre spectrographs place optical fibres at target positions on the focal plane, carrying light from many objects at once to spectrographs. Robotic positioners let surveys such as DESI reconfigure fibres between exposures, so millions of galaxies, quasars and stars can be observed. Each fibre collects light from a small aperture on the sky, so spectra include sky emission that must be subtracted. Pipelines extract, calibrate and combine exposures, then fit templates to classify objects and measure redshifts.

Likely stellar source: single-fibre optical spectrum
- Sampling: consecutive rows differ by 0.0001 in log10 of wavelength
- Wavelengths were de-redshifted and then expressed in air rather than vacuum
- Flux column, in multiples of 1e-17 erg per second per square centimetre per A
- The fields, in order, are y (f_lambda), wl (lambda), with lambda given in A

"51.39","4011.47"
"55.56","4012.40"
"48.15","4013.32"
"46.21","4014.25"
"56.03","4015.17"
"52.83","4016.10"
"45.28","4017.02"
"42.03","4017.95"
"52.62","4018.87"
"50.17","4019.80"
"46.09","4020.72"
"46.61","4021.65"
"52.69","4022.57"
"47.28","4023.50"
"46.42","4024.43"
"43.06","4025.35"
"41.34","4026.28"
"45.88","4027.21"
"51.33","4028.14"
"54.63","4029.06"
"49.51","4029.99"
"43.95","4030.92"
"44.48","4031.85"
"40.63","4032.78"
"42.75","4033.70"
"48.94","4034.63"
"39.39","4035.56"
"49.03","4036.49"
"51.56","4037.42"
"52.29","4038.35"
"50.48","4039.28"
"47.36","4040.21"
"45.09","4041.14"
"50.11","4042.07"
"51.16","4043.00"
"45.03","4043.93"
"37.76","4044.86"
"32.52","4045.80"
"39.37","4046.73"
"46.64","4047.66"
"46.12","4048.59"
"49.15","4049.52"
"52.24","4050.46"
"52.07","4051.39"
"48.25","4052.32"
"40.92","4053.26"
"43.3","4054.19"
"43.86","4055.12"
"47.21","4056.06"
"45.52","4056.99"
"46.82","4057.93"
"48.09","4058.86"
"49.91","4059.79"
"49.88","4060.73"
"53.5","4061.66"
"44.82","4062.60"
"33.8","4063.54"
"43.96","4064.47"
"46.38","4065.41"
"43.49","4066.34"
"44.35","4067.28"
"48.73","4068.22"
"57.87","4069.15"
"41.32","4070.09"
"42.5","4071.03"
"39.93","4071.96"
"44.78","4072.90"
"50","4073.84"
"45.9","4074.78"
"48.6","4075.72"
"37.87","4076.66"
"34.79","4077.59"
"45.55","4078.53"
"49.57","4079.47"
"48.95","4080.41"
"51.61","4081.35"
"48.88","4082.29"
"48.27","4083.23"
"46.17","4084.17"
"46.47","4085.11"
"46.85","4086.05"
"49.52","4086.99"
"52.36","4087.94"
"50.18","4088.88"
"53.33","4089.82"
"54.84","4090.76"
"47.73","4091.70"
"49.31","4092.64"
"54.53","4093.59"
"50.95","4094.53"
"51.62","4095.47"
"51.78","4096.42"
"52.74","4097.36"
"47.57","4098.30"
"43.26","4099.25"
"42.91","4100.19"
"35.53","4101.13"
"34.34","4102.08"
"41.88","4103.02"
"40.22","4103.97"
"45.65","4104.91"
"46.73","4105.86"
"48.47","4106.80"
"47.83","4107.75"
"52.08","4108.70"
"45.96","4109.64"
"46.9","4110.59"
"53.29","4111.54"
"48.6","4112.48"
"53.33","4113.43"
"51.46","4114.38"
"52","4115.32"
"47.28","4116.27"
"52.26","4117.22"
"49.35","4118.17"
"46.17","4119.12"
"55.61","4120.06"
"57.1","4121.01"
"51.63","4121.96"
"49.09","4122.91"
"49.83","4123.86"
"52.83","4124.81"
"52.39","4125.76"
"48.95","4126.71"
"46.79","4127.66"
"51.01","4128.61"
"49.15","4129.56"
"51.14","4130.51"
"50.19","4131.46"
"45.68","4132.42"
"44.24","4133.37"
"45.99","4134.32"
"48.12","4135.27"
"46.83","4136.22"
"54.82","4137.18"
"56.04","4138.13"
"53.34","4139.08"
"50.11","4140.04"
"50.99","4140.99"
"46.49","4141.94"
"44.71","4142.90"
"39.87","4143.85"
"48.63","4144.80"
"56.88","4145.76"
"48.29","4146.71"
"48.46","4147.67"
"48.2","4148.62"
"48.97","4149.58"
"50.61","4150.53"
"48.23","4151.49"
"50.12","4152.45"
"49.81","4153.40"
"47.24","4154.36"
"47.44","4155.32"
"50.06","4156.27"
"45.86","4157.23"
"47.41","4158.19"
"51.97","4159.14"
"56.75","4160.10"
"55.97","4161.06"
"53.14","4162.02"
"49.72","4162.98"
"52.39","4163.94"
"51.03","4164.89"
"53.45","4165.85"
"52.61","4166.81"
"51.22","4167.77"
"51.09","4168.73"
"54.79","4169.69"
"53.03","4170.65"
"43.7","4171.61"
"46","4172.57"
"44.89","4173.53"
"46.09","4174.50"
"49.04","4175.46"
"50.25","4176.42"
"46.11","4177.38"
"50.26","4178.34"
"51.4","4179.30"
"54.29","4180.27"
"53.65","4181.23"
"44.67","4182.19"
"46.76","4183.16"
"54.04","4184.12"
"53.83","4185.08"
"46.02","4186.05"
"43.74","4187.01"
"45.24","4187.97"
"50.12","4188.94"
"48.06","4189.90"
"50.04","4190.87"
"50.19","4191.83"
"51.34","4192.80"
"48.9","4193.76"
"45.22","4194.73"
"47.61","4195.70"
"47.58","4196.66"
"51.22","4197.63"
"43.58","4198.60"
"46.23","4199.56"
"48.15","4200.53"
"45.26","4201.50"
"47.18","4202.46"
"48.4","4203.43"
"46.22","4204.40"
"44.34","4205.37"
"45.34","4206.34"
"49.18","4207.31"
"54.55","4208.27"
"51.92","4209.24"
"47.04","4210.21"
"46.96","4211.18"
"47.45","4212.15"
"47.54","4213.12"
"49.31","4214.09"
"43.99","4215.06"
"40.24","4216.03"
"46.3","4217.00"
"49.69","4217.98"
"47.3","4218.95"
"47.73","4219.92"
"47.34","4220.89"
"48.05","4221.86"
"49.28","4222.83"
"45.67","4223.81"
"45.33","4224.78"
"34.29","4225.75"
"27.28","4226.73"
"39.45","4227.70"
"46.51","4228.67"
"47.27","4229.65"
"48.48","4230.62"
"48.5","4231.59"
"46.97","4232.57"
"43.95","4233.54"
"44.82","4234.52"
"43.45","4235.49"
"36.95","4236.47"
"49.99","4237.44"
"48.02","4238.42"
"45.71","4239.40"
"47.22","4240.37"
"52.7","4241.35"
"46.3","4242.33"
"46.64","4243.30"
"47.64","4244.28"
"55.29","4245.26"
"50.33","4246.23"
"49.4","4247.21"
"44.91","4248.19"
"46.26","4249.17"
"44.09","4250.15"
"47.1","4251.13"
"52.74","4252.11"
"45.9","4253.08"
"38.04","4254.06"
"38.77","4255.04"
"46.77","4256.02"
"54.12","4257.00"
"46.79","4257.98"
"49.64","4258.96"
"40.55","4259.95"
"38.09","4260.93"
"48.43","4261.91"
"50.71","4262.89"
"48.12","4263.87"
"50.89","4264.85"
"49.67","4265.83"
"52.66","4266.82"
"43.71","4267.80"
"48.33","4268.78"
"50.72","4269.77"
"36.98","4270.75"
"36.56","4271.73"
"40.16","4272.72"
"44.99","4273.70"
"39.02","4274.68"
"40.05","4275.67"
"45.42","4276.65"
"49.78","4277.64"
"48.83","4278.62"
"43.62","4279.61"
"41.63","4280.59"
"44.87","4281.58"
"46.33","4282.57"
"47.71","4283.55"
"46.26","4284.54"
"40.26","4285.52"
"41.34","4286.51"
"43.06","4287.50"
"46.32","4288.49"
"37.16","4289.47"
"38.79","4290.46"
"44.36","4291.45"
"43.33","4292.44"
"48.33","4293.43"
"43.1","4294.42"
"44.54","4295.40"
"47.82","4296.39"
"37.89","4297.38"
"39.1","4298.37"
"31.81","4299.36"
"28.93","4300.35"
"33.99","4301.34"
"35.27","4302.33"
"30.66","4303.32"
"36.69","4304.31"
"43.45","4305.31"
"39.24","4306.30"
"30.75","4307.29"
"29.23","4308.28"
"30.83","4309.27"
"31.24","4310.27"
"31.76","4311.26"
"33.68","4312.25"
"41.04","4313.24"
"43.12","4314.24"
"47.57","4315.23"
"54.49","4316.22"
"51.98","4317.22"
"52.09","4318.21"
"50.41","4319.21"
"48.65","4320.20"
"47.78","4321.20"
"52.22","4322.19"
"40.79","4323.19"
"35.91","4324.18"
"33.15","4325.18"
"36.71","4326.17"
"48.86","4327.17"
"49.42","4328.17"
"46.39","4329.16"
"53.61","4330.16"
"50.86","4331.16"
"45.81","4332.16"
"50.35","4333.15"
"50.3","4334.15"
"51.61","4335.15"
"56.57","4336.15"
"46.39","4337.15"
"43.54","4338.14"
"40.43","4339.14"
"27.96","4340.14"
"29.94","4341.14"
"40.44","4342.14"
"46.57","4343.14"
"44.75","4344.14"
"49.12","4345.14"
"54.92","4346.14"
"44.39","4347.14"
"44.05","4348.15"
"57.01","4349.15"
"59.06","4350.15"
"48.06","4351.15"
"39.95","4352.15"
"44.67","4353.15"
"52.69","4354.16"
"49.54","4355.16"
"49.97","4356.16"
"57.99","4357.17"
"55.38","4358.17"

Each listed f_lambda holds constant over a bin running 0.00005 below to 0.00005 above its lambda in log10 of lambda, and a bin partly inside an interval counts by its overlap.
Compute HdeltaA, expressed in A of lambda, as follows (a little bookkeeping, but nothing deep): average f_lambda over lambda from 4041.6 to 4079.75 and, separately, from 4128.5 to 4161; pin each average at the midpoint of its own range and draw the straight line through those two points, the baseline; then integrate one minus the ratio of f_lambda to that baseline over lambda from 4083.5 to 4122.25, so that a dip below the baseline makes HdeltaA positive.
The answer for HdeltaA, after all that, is -1.1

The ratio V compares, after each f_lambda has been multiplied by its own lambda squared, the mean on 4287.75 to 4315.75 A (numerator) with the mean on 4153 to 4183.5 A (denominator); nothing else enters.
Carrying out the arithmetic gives 0.81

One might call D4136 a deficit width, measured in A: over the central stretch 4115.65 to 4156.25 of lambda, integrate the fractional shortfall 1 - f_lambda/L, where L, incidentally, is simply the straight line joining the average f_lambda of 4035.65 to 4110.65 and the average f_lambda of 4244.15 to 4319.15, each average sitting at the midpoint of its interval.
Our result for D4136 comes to -3.5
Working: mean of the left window 46.6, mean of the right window 43.2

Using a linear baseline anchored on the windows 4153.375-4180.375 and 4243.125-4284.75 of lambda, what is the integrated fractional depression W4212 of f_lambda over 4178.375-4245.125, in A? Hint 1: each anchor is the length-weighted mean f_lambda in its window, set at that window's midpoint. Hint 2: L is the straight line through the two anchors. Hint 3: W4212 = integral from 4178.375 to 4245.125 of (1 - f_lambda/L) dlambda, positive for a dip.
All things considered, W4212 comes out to 1.7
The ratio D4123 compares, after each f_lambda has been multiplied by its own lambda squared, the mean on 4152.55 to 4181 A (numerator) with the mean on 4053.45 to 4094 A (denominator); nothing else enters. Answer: 1.1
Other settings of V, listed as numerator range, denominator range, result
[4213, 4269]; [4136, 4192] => 0.96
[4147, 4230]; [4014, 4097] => 1.09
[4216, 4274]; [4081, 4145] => 1.00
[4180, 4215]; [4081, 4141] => 1.03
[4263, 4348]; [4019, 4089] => 1.05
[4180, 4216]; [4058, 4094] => 1.08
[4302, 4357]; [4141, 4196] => 0.97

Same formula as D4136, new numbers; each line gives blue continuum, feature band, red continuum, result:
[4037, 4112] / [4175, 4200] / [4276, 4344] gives -2.29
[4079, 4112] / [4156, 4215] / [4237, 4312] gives -4.52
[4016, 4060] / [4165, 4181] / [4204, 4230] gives -1.40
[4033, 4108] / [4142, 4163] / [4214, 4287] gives -1.52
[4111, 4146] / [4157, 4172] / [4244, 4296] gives -0.87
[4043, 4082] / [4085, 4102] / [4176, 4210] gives -0.90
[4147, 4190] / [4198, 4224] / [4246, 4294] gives 0.30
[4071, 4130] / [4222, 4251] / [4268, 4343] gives -0.84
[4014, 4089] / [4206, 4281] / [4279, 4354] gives -3.16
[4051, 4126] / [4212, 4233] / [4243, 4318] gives -0.29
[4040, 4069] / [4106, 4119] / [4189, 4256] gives -1.02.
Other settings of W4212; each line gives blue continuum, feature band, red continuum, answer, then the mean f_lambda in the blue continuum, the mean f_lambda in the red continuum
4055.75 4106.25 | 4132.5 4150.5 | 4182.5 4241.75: -0.9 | 46.7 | 46.7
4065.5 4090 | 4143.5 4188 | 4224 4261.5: -3.5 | 46.8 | 45.4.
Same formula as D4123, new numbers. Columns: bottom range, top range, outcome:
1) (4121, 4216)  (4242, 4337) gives 0.95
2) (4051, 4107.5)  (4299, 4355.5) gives 1.05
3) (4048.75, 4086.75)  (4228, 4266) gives 1.10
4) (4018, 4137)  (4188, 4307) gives 1.03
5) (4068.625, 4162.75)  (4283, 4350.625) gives 0.97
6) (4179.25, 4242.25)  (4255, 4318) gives 0.94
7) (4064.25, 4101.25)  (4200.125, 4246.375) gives 1.05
